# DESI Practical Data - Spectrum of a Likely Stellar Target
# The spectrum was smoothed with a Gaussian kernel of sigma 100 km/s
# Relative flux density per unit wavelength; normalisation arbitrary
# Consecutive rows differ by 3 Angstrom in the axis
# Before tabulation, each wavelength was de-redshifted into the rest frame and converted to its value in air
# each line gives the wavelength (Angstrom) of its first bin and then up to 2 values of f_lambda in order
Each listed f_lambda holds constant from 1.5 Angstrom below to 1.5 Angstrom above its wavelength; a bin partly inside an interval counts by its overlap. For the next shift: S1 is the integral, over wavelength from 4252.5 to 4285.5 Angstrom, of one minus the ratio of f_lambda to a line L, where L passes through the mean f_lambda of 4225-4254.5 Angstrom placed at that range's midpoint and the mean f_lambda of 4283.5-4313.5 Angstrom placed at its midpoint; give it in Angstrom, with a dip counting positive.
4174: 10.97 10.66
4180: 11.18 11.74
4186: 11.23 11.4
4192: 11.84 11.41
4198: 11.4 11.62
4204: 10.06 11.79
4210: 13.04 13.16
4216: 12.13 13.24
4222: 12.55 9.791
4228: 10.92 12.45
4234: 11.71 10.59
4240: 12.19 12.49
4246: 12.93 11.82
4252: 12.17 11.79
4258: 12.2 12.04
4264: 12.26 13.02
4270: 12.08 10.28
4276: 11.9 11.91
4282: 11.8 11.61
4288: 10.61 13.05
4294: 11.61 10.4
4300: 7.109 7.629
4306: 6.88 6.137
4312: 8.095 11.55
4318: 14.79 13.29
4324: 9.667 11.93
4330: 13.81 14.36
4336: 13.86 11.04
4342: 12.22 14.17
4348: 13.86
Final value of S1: -4.3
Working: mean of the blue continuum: 11.8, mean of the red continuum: 9.31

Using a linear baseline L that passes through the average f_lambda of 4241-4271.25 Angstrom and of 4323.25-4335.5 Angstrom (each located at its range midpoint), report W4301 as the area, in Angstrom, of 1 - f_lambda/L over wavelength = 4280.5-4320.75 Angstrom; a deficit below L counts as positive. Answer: 7.5 Angstrom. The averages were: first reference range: 12.3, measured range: 10.2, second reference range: 12.7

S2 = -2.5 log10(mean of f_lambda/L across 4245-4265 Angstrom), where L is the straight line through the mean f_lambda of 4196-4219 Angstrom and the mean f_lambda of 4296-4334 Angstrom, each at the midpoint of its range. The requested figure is -0.08 mag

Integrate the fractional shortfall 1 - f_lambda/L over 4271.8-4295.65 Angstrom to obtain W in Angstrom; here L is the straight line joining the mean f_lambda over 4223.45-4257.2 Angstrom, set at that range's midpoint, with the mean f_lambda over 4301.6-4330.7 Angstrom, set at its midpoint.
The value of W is -1.5 Angstrom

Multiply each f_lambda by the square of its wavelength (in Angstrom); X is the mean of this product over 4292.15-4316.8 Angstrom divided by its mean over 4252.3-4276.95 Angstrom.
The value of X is 0.75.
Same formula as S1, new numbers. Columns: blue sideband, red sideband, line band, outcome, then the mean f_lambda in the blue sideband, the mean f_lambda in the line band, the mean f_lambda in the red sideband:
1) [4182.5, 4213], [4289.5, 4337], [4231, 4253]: -1.3 Angstrom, 11.6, 12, 10.9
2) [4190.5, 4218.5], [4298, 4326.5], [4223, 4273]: -4.3 Angstrom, 11.9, 11.9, 9.56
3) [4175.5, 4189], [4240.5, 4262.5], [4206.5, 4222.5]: -1.4 Angstrom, 11.2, 12.7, 12.2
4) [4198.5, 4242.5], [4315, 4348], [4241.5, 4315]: 8.5 Angstrom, 11.8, 10.9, 12.9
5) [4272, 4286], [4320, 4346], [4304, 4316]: 4.1 Angstrom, 11.5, 8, 12.7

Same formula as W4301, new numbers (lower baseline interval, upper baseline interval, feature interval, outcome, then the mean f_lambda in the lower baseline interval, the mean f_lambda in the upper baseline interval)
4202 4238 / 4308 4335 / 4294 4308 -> 4.0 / 11.8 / 11.7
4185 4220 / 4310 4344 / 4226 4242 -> 0.5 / 11.8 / 12.2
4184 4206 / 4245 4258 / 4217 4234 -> -0.1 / 11.3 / 12.2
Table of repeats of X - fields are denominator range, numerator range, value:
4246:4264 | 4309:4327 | 0.94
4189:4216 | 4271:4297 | 1.02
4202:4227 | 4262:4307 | 0.94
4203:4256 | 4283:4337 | 0.95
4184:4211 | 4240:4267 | 1.09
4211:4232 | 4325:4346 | 1.13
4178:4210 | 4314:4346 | 1.19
